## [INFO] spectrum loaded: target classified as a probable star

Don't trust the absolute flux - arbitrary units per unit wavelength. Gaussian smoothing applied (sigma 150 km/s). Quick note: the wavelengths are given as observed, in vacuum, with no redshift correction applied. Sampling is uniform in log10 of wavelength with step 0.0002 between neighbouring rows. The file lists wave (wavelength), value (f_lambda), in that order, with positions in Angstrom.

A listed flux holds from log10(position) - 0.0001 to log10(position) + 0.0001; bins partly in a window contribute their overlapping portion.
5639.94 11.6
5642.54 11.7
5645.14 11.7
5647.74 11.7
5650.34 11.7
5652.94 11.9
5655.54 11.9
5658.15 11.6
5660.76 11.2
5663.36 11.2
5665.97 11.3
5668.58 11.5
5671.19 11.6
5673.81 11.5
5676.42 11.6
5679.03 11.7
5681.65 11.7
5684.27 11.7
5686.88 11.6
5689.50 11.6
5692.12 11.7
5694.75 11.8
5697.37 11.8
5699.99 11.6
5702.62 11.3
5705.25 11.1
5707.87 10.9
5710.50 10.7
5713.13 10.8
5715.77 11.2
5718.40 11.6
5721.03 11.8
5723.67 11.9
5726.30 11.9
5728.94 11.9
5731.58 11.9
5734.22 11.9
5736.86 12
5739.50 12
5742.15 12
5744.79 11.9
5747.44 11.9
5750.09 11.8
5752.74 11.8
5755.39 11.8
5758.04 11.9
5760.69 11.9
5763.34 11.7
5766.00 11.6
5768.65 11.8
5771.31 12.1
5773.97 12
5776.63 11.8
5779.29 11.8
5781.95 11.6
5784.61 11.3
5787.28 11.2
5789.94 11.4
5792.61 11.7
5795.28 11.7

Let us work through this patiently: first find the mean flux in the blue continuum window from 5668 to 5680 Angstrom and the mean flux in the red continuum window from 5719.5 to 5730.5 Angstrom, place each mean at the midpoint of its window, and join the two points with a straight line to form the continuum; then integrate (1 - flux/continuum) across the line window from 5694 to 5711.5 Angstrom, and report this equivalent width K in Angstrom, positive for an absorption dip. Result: 0.6 Angstrom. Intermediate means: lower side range 11.6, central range 11.3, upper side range 11.9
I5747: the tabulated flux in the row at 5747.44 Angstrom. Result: 11.9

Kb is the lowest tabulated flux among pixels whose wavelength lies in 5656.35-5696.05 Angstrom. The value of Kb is 11.2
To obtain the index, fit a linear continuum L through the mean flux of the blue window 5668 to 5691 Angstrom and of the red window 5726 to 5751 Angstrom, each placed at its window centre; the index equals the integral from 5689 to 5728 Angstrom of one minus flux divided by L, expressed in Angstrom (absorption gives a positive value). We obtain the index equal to 1.05 Angstrom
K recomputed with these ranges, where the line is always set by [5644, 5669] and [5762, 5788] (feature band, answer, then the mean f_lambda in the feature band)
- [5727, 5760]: -0.7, 11.9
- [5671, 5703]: -0.1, 11.6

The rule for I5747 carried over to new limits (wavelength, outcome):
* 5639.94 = 11.6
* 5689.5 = 11.6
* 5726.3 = 11.9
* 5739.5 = 12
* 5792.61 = 11.7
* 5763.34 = 11.7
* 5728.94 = 11.9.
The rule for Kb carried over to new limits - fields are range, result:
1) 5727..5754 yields 11.8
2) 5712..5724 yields 10.8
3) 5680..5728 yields 10.7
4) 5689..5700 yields 11.6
